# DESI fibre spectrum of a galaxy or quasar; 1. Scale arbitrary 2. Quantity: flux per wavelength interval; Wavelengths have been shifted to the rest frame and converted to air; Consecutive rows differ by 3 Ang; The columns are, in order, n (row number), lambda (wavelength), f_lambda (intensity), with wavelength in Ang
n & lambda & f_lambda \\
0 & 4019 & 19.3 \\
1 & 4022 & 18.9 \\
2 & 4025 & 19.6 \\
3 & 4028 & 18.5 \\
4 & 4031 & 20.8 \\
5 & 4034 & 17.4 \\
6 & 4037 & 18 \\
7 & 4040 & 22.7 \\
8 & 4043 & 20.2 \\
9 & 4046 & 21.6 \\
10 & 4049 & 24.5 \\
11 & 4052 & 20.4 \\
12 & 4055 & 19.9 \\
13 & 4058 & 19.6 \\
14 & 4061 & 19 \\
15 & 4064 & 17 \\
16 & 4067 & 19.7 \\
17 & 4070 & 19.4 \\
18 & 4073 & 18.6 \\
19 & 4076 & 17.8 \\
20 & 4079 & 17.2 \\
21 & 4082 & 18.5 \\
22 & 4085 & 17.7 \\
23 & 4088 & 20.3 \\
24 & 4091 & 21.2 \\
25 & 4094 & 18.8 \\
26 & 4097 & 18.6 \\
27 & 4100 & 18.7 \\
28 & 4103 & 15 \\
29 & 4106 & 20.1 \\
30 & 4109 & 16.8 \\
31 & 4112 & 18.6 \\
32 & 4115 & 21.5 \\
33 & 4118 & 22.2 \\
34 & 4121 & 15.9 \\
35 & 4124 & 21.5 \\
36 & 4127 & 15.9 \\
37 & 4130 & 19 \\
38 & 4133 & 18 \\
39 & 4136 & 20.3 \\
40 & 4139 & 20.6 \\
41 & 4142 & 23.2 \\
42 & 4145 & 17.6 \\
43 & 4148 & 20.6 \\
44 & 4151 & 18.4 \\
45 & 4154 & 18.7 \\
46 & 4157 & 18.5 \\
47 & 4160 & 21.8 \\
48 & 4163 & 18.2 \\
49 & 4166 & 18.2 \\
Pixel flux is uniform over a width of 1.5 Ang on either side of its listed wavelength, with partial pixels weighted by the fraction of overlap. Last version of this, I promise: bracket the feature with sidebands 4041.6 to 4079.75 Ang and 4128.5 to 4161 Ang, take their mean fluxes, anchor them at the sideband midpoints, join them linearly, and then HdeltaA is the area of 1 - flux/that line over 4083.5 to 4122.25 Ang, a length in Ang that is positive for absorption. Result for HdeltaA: 1.5 Ang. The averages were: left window 19.7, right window 19.7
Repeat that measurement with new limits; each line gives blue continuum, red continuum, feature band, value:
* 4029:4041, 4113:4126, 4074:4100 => 1.44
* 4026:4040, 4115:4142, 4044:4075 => -1.12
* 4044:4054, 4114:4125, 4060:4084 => 3.37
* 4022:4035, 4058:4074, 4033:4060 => -2.18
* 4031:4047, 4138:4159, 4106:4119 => 0.05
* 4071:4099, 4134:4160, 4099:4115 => 0.82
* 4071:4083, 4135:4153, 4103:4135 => 0.88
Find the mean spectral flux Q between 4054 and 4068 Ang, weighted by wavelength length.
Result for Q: 19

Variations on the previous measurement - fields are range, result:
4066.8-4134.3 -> 18.7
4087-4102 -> 19.3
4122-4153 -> 19.4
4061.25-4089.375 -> 18.5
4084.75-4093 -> 20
